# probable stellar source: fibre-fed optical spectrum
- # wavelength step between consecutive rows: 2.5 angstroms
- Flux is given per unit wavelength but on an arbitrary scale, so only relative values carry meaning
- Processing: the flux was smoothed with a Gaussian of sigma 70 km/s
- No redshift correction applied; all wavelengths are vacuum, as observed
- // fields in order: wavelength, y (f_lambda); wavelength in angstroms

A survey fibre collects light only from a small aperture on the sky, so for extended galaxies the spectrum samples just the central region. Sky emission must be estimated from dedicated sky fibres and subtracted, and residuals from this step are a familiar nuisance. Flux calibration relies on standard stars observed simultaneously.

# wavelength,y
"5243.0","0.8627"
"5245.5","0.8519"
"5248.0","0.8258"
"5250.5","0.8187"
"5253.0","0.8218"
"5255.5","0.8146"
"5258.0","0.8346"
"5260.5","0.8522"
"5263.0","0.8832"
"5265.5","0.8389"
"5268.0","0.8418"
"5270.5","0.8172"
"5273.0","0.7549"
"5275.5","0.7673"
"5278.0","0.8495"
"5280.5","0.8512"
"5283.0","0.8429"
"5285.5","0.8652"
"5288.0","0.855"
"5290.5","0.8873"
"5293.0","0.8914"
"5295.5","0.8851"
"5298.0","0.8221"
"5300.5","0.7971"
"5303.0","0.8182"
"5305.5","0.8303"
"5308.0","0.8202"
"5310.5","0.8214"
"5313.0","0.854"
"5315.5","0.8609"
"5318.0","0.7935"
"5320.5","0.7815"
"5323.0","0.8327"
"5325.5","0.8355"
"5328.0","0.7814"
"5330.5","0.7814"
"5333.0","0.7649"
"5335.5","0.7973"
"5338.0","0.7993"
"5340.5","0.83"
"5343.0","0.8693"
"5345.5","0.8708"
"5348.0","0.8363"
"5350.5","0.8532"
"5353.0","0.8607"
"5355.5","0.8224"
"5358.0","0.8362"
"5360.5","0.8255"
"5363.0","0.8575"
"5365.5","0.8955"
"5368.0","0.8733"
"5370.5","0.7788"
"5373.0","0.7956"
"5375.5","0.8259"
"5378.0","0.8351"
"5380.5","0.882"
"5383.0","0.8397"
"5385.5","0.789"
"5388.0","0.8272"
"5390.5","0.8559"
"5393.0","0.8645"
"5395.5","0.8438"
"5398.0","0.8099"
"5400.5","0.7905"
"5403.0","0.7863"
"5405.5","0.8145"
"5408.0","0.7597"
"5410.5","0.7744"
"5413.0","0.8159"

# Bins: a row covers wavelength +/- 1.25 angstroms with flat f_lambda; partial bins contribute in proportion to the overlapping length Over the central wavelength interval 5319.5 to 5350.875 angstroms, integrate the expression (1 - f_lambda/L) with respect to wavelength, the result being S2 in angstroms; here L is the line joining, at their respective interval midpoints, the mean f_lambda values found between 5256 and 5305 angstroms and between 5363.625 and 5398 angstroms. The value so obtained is 0.8 angstroms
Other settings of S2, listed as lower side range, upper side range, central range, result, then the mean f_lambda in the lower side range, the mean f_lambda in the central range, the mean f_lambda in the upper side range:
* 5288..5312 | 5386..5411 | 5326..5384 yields -0.4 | 0.842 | 0.831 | 0.813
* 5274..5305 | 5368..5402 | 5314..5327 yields 0.3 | 0.843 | 0.821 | 0.827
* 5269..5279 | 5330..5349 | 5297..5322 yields -0.3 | 0.797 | 0.82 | 0.82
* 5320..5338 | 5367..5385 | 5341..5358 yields -0.8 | 0.797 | 0.85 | 0.831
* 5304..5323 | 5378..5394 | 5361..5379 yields 0.0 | 0.824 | 0.837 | 0.842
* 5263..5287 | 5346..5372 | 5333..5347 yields 0.2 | 0.829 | 0.827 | 0.844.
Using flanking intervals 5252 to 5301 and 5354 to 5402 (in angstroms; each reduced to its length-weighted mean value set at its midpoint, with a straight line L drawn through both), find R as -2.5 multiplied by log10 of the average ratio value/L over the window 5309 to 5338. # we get 0.04 mag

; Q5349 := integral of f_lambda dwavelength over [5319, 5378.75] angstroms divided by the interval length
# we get 0.826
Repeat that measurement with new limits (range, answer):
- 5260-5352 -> 0.831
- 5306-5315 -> 0.834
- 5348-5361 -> 0.84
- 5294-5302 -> 0.836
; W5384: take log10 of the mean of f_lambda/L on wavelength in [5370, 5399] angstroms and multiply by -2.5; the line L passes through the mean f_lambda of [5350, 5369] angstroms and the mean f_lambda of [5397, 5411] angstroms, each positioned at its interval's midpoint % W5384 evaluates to -0.02 mag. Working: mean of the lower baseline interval 0.853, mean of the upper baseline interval 0.79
